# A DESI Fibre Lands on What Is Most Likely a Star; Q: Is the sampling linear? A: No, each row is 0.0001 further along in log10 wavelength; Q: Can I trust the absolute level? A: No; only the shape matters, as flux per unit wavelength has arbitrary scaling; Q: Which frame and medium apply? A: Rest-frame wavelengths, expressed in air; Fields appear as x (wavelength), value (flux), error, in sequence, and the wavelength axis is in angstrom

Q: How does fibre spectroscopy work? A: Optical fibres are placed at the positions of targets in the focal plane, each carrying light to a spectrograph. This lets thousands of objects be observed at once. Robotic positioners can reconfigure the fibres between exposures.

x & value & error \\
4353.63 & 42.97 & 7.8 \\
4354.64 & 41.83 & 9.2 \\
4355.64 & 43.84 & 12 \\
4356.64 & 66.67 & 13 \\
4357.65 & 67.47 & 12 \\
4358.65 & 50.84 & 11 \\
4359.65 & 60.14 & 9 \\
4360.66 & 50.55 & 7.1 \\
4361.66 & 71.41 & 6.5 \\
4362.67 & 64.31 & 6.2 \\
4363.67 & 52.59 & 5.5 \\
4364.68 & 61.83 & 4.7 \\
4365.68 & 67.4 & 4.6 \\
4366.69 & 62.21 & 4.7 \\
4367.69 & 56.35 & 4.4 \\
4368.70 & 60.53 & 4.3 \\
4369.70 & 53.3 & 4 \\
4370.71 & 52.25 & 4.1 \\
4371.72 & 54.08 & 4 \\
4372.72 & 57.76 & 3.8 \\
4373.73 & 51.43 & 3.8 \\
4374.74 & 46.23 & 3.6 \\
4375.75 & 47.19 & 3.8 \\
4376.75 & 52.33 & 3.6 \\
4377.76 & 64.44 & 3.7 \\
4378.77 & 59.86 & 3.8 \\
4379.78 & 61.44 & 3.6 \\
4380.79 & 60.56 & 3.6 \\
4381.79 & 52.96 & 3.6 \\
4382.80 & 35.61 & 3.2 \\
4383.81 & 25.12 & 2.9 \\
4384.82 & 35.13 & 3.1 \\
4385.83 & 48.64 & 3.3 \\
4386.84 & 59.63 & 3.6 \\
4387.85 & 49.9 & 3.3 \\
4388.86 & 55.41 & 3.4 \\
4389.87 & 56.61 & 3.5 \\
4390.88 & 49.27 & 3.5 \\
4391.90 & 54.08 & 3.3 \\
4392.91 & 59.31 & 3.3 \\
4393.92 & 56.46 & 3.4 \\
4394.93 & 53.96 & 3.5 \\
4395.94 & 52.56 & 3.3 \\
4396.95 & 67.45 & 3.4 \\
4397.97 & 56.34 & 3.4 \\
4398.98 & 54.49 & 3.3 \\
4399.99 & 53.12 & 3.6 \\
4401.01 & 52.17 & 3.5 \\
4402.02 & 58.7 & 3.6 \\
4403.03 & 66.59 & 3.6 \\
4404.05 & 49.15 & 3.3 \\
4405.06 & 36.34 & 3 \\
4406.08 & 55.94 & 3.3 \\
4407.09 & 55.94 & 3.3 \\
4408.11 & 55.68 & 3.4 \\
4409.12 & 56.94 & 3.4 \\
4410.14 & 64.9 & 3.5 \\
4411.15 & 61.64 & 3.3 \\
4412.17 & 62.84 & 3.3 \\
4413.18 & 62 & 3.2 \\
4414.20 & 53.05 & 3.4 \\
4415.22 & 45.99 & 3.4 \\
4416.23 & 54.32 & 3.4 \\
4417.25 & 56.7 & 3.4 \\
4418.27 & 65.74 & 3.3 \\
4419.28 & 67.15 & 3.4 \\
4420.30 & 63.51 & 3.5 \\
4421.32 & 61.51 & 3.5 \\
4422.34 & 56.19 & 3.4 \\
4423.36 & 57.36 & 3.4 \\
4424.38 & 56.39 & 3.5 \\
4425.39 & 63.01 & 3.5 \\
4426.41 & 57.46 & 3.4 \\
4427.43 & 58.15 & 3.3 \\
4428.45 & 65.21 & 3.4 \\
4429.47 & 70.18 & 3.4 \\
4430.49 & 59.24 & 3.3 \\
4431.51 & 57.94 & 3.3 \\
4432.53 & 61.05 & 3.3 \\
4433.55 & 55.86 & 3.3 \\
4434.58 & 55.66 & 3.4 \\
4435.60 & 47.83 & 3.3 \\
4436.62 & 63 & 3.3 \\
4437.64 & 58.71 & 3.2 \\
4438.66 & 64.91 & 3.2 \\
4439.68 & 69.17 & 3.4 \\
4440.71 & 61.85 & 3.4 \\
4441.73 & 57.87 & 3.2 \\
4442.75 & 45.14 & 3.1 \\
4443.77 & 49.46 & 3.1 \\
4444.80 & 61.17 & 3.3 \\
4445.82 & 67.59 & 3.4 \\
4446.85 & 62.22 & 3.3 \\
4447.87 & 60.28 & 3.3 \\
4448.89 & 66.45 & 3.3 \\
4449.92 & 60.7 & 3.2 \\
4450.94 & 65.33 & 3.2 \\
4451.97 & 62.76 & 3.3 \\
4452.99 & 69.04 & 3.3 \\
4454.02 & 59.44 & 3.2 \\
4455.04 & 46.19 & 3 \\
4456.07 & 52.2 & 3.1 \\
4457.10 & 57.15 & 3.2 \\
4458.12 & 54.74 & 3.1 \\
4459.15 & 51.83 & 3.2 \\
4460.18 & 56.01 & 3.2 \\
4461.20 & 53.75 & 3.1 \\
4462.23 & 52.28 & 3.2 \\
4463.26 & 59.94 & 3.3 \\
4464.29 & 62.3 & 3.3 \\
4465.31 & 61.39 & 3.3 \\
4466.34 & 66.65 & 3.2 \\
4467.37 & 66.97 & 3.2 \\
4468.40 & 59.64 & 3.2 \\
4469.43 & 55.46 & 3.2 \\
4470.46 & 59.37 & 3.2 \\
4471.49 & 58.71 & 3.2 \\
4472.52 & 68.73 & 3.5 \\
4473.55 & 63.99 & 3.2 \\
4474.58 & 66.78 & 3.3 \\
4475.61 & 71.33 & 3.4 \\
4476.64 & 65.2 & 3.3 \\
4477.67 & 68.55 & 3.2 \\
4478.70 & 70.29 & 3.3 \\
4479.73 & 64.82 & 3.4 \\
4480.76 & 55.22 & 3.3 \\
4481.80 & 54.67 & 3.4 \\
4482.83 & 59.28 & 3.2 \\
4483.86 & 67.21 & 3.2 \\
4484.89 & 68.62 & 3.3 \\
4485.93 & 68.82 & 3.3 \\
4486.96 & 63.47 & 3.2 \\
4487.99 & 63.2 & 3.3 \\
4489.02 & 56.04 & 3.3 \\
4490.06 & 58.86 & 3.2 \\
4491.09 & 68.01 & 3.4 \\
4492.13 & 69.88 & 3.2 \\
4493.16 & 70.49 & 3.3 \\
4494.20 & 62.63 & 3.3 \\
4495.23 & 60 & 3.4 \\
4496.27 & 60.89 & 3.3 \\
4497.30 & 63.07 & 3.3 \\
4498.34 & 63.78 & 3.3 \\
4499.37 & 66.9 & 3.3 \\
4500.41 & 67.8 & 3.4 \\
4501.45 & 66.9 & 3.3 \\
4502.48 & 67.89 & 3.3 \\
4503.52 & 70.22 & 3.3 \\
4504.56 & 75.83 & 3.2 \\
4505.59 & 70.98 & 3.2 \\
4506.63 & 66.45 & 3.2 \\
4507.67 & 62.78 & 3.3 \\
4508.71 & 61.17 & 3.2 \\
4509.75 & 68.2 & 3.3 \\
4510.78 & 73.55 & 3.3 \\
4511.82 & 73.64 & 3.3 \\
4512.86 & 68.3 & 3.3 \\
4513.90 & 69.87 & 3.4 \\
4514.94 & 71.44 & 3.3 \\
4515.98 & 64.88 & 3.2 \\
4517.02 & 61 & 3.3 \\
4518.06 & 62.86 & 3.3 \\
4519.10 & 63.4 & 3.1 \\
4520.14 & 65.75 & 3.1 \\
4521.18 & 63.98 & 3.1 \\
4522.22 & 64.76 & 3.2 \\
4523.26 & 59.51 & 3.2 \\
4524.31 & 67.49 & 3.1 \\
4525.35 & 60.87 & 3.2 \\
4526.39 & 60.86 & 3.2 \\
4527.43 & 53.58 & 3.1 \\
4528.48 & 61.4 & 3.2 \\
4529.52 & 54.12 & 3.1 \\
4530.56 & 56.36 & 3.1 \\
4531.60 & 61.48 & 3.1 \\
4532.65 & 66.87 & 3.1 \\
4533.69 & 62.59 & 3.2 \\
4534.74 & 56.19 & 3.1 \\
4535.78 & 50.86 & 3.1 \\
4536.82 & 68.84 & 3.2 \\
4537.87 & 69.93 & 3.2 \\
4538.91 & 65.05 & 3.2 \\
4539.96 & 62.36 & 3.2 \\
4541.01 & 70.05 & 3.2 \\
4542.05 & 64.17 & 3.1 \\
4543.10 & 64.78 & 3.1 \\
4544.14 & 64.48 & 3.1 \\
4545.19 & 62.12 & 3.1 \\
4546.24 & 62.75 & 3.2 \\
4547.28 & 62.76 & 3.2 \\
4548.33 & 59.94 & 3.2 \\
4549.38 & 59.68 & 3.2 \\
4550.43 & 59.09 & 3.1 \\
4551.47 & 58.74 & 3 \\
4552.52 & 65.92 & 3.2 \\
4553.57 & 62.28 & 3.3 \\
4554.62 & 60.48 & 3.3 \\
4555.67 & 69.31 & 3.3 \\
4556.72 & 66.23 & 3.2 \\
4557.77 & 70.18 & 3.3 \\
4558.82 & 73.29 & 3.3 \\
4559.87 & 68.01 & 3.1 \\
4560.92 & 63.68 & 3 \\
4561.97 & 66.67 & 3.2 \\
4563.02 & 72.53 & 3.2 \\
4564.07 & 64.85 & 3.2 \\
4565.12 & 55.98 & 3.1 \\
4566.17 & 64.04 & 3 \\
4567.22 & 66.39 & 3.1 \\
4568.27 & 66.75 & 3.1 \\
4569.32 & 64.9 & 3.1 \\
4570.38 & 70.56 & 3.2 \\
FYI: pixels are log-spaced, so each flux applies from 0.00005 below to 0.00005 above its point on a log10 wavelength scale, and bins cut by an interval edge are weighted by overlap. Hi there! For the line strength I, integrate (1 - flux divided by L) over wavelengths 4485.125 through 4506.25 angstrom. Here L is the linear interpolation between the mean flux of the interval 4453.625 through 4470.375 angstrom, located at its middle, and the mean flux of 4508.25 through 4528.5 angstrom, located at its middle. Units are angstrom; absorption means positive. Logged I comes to -1.4 angstrom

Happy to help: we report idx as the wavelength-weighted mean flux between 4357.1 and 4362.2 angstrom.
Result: 60.1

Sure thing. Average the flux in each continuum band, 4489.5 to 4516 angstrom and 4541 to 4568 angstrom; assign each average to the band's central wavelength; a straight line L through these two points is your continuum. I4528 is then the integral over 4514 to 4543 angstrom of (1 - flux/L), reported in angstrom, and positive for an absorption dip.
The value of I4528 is 1.3 angstrom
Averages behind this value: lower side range 67.1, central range 62.7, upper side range 64.5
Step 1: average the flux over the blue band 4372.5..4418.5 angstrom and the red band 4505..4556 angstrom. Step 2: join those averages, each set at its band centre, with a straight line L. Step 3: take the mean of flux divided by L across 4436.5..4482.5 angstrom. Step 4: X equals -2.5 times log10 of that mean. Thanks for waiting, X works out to -0.04 mag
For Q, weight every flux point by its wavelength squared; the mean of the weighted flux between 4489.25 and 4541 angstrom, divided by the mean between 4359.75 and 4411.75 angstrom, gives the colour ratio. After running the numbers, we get 1.2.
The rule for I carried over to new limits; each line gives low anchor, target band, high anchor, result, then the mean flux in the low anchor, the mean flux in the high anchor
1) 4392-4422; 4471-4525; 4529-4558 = -4.1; 57.2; 62.7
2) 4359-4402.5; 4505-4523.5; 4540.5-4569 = -1.2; 54.7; 64.7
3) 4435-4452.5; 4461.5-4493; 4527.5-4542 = -1.2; 60.3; 61.8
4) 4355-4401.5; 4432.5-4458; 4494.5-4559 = 0.0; 54.9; 64.3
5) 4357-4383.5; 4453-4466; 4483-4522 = 1.4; 56.5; 66.1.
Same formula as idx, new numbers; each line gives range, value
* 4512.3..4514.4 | 69.1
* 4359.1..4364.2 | 59.7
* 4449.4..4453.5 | 64.4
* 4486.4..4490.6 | 60.6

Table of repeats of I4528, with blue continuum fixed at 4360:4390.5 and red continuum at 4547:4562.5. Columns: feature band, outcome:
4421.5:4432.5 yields -0.58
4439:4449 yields -0.31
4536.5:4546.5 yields -0.28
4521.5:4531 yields 0.42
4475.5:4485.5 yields -0.68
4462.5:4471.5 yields -0.24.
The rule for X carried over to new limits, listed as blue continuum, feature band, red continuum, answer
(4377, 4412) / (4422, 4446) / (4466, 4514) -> -0.007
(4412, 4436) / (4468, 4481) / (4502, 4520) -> 0.002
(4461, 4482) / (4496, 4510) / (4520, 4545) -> -0.073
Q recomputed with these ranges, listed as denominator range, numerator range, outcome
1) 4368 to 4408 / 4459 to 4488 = 1.22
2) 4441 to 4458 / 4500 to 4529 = 1.15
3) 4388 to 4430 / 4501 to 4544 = 1.18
